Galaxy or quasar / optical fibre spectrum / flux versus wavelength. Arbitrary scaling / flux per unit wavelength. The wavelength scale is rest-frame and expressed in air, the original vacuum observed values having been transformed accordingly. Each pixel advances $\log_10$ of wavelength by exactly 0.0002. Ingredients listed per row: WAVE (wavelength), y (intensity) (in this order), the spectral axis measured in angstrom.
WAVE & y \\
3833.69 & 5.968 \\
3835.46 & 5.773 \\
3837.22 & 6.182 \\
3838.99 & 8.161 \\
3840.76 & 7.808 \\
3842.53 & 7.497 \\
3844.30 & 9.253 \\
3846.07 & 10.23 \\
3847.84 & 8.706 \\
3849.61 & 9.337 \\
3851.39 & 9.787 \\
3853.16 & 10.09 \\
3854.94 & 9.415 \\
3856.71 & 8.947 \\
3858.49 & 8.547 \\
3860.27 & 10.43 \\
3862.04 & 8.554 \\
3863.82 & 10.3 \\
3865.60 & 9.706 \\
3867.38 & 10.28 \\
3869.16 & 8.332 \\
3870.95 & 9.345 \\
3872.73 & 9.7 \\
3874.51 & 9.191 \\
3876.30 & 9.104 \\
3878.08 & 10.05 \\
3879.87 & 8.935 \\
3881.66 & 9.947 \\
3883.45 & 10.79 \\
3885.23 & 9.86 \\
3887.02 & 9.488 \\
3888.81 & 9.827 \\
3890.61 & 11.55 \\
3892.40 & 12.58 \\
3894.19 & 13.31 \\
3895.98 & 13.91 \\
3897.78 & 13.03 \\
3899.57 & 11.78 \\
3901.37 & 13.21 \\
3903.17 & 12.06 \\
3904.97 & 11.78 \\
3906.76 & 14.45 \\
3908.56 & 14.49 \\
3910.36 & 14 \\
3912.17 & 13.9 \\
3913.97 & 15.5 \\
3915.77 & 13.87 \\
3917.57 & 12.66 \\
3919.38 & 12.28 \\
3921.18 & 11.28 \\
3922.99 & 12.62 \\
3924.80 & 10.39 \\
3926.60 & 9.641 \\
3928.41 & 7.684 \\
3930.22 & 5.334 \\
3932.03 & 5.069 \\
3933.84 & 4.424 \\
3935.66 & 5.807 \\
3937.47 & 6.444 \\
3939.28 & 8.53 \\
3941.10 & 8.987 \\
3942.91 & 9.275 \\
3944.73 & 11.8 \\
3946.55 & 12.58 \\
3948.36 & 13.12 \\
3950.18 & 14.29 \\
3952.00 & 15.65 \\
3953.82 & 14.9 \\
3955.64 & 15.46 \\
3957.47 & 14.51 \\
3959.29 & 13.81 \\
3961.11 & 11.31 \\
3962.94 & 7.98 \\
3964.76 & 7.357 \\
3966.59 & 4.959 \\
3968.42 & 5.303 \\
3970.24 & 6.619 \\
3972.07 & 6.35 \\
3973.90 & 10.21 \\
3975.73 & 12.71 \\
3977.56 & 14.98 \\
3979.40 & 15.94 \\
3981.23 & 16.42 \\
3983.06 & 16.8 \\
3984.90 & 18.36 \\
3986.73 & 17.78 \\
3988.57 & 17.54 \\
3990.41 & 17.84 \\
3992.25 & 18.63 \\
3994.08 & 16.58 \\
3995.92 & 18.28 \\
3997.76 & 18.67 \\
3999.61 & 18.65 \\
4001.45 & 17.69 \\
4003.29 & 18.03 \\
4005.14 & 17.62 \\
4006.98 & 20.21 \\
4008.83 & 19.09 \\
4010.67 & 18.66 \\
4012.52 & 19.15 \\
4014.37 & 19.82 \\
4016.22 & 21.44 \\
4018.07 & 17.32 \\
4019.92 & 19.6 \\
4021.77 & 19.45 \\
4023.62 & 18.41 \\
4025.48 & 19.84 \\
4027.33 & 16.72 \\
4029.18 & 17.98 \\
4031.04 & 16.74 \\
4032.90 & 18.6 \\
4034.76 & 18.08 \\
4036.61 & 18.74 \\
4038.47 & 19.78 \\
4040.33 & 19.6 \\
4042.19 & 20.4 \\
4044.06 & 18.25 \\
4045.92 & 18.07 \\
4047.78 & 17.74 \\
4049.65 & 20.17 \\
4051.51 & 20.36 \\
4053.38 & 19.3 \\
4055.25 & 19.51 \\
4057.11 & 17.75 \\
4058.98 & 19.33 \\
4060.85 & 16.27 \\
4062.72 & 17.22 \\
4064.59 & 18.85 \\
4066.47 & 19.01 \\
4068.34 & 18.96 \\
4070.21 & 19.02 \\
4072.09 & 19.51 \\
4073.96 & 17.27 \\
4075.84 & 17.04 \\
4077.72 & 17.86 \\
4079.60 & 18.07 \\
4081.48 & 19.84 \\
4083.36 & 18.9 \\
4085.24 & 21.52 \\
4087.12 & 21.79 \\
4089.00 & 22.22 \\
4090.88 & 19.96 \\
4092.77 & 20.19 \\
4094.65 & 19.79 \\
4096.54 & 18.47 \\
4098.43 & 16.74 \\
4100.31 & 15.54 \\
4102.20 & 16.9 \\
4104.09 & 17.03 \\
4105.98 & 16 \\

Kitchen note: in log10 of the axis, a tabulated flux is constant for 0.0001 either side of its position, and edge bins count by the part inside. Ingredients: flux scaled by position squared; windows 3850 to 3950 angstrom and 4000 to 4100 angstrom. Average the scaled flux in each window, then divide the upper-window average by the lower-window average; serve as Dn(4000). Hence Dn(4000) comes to 1.9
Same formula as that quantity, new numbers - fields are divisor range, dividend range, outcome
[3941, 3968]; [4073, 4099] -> 1.76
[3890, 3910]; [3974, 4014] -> 1.41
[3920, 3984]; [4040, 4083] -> 1.87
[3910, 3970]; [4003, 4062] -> 1.87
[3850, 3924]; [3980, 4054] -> 1.77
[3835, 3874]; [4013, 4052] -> 2.31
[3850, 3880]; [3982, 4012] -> 2.05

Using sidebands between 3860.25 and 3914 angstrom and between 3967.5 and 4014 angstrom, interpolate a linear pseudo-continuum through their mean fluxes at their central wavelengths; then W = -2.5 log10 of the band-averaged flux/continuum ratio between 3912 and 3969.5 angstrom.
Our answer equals 0.29 mag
